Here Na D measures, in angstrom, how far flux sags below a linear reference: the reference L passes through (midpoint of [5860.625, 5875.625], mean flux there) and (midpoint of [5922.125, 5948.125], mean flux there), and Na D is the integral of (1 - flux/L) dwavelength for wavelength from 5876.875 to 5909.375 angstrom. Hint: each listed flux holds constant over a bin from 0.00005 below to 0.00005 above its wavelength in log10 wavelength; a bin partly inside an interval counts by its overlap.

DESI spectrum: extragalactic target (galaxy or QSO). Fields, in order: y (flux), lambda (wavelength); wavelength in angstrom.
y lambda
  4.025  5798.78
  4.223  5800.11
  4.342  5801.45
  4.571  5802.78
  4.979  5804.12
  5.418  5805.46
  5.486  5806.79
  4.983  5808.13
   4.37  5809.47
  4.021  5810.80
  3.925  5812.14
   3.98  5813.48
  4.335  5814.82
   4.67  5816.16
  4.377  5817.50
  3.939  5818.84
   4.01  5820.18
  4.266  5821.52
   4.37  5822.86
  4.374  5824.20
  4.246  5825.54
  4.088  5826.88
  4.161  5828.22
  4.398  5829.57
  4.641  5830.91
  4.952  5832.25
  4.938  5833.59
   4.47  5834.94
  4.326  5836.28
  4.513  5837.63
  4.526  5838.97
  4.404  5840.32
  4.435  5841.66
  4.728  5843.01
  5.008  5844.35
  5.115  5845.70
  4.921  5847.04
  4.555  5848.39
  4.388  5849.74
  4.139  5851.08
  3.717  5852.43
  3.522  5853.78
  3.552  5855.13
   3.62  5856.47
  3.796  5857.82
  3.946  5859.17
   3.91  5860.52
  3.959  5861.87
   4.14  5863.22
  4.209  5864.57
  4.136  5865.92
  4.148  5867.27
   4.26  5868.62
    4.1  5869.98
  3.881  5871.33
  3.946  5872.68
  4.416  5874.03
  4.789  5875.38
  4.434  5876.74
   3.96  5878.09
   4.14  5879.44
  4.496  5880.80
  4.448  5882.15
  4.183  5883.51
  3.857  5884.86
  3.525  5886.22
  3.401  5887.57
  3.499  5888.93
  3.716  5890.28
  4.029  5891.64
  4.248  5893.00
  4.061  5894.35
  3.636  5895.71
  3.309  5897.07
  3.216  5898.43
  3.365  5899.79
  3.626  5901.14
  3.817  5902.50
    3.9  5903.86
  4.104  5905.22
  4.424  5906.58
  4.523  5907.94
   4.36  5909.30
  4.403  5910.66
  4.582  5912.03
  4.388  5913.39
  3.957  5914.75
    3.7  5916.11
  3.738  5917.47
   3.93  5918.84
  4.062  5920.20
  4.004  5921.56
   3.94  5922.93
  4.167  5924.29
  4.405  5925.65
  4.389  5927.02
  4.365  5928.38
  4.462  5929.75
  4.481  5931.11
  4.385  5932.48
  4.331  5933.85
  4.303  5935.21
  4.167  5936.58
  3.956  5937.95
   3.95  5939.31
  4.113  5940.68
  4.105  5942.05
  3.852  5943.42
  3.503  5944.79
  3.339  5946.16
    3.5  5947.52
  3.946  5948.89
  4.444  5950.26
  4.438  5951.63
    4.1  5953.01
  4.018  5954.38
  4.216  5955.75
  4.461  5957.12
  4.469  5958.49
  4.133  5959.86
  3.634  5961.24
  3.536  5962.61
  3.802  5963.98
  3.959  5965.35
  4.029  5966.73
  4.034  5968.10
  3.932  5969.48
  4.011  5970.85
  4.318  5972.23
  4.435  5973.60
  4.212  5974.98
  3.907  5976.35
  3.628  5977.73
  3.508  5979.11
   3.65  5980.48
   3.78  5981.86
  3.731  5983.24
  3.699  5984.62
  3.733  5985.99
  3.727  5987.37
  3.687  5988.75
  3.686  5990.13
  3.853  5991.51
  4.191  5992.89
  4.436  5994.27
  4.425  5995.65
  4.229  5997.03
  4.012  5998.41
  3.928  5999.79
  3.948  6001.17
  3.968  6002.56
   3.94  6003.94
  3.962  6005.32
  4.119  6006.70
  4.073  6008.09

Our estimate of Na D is 1.7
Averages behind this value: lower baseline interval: 4.15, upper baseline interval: 4.09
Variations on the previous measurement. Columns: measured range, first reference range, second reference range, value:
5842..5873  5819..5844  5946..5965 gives 1.30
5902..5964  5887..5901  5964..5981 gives -4.96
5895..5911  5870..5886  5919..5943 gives 1.23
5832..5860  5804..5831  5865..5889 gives -0.52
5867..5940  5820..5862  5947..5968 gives 1.78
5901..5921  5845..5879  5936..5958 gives -0.23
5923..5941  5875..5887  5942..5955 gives -1.26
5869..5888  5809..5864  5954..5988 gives 0.25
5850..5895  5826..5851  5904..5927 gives 3.93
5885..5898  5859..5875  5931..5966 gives 1.19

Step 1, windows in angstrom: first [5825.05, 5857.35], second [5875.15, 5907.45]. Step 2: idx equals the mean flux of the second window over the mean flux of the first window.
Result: 0.89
